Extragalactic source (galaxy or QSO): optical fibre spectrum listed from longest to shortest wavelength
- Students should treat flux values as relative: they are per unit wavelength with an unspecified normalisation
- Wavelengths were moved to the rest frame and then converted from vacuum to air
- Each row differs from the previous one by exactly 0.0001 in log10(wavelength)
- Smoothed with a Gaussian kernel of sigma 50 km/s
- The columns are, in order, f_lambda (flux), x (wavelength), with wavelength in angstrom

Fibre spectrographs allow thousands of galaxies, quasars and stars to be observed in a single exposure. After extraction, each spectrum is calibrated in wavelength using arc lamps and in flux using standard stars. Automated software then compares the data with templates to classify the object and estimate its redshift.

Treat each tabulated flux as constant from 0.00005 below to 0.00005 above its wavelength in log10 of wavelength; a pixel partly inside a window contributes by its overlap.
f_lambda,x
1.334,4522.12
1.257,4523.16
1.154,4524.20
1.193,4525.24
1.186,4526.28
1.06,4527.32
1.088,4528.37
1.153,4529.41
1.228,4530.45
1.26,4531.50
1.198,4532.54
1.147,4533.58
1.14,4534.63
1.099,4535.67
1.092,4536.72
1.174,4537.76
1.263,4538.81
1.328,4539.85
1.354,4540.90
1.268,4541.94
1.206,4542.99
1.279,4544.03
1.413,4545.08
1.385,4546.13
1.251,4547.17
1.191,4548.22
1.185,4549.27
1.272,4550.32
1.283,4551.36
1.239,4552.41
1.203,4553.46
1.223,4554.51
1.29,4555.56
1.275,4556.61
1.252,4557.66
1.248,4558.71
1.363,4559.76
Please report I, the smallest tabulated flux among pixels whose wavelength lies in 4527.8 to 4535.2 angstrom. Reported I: 1.088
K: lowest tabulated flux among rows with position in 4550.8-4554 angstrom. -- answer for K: 1.203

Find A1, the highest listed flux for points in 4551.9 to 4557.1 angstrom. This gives 1.29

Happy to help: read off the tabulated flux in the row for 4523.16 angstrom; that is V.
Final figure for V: 1.257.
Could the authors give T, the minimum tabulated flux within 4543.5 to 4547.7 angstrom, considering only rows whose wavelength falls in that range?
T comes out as 1.251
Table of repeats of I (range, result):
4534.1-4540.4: 1.092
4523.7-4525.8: 1.154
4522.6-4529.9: 1.06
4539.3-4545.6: 1.206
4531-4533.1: 1.198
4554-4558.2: 1.223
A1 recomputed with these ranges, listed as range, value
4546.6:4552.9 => 1.283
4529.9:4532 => 1.26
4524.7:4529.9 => 1.193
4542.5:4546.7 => 1.413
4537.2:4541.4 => 1.354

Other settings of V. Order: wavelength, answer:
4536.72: 1.092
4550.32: 1.272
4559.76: 1.363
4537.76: 1.174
